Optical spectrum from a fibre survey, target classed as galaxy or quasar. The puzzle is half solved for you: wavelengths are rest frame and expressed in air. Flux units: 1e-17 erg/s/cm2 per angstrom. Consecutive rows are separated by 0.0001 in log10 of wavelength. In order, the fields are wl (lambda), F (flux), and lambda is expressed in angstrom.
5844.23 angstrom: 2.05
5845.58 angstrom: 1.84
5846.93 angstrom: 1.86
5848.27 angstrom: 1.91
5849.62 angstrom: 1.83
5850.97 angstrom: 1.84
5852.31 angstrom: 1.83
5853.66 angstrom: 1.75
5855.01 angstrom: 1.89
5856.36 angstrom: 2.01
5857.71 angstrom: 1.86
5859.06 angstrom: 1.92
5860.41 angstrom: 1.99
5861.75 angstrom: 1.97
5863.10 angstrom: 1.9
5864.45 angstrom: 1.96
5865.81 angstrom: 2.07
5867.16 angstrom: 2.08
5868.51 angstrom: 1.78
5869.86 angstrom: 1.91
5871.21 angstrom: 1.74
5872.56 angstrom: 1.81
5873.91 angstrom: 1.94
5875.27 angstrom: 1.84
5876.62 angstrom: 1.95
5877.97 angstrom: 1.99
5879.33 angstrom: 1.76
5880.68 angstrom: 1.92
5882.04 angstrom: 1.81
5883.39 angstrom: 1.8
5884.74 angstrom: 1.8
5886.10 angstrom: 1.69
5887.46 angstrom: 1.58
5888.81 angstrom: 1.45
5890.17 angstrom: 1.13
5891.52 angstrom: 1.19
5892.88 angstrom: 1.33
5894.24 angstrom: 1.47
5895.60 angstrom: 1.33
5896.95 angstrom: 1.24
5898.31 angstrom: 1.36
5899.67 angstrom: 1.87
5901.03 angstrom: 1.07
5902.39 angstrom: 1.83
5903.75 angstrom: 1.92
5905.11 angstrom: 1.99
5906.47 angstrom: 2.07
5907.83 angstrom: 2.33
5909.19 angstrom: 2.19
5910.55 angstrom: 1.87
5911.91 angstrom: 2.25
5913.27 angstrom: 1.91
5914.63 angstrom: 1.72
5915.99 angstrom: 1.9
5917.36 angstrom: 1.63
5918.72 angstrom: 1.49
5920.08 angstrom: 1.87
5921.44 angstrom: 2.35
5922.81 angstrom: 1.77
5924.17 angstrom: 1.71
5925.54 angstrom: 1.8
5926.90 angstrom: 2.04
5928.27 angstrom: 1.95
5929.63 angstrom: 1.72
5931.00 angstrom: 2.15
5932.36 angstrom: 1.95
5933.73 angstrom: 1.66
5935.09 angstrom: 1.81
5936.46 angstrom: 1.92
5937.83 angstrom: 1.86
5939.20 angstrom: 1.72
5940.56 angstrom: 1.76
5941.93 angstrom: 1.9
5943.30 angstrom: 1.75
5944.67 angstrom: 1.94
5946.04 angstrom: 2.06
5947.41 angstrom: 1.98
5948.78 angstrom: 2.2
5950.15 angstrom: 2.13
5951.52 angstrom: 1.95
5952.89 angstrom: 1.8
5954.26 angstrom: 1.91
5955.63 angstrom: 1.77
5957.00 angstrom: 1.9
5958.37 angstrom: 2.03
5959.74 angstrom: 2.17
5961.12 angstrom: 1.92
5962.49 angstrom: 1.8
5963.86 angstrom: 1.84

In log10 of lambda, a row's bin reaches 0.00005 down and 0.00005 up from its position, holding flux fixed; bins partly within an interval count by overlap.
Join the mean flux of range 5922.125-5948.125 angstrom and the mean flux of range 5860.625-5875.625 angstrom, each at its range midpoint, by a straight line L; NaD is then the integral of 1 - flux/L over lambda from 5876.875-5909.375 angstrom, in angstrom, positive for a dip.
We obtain 3.9 angstrom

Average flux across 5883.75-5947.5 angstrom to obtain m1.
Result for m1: 1.77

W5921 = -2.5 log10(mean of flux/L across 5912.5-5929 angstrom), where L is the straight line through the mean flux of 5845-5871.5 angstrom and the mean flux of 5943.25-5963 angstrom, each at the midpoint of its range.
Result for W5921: 0.05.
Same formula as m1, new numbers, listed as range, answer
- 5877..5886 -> 1.84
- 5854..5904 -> 1.73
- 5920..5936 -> 1.9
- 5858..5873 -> 1.92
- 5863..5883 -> 1.9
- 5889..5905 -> 1.45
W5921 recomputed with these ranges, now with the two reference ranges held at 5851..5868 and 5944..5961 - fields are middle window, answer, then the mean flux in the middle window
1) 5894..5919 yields 0.11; 1.77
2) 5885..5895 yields 0.34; 1.42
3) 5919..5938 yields 0.05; 1.89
